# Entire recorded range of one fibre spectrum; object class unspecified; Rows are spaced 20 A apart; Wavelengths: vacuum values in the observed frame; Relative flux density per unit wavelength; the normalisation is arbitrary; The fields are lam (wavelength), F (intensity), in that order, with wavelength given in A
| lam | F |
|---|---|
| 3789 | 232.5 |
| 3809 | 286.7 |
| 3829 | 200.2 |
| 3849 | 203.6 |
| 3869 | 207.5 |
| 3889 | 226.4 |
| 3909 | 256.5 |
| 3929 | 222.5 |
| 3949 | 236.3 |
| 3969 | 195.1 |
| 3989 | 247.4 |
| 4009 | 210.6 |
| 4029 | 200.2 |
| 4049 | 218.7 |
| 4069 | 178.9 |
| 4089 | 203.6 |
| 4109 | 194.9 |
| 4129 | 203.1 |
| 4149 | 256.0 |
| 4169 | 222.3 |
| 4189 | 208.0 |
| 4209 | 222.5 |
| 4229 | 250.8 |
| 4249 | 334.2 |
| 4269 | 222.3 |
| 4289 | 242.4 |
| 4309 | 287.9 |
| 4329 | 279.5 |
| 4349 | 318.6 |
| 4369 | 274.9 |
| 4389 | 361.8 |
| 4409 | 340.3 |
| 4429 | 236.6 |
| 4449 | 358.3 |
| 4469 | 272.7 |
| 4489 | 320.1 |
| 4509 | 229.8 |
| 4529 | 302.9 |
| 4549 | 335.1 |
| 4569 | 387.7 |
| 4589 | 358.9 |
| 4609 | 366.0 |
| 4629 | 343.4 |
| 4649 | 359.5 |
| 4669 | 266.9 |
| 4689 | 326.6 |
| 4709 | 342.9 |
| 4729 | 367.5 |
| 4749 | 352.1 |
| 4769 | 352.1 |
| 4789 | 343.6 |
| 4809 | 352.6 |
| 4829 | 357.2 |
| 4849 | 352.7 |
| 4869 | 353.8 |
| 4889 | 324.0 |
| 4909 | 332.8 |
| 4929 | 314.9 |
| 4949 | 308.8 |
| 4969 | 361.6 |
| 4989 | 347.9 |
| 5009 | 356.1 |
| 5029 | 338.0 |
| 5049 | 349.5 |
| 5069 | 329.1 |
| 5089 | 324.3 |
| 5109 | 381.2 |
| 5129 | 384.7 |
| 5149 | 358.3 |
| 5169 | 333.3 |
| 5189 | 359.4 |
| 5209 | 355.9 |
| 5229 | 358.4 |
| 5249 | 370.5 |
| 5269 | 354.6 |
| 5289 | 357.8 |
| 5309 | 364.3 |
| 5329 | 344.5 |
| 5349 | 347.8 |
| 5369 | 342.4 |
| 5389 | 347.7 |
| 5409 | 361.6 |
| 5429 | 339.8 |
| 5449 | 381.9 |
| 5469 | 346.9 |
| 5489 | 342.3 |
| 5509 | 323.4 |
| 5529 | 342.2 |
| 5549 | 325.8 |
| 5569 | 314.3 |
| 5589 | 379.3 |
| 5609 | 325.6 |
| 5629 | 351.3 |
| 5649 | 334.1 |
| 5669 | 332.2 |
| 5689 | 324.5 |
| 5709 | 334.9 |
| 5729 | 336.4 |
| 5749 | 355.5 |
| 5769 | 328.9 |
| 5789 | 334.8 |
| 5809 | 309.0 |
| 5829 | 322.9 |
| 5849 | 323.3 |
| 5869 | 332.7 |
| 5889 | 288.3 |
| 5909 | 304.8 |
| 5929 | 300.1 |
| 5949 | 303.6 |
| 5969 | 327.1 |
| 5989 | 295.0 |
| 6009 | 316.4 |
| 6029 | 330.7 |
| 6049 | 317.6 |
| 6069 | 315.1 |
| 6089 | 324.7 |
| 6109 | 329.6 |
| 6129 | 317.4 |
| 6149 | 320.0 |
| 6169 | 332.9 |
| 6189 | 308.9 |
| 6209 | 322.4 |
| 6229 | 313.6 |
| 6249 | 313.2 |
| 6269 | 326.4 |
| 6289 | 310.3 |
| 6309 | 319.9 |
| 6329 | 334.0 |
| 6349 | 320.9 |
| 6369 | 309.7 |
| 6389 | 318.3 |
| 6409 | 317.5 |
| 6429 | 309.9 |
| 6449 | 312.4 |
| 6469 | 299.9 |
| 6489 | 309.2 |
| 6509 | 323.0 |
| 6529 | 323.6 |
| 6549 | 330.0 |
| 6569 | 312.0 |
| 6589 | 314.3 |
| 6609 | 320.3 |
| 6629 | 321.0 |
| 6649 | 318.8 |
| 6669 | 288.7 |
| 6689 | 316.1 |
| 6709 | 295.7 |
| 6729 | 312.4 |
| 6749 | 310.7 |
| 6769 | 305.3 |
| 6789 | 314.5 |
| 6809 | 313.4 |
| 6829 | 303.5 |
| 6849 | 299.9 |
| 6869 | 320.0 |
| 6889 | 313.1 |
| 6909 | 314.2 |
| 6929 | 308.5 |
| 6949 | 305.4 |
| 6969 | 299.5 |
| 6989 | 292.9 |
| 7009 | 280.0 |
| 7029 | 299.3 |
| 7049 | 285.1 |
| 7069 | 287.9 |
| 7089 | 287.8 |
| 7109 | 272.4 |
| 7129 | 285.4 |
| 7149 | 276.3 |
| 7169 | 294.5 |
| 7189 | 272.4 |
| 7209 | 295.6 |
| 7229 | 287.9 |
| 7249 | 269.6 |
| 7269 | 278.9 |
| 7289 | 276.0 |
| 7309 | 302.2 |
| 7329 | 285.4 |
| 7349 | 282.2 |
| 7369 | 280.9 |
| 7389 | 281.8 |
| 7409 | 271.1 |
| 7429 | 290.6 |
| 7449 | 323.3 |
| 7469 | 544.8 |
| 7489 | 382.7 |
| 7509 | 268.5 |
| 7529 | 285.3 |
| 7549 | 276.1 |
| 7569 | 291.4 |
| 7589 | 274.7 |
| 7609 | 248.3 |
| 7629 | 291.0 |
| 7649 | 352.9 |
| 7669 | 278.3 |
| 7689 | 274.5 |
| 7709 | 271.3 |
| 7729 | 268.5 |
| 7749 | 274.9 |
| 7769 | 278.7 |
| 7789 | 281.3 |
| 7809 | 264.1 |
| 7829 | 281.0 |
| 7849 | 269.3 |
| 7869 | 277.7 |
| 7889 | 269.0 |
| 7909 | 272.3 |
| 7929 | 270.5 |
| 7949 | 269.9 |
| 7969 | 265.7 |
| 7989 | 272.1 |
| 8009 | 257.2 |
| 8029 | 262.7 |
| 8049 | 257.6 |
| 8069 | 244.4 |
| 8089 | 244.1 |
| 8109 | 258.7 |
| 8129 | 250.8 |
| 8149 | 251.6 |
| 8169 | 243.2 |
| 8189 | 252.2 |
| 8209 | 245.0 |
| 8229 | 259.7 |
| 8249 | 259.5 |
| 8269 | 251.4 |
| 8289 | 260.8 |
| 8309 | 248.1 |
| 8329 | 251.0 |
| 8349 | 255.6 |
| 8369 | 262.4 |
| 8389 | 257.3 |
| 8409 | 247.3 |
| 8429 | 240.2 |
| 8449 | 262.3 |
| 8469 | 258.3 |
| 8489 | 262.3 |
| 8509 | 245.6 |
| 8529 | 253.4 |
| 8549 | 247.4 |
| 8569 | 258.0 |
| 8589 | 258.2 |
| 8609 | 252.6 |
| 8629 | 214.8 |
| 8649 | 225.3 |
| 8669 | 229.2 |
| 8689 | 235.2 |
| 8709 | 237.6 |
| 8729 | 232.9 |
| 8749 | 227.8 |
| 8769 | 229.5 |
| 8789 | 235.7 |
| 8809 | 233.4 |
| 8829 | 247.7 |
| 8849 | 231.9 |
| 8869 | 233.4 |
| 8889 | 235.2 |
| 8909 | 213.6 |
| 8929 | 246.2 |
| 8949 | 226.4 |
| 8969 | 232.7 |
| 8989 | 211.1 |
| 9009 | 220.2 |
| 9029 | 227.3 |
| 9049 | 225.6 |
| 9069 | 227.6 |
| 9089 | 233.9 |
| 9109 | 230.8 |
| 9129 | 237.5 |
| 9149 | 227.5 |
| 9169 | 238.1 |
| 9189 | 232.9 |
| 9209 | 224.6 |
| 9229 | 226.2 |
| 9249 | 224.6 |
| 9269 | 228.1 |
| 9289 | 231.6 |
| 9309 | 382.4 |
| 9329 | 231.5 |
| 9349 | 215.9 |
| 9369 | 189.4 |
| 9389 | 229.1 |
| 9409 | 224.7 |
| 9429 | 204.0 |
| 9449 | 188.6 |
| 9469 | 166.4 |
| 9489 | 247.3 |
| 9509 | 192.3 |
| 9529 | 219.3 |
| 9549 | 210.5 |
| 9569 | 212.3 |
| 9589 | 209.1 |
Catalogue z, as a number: 0.14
